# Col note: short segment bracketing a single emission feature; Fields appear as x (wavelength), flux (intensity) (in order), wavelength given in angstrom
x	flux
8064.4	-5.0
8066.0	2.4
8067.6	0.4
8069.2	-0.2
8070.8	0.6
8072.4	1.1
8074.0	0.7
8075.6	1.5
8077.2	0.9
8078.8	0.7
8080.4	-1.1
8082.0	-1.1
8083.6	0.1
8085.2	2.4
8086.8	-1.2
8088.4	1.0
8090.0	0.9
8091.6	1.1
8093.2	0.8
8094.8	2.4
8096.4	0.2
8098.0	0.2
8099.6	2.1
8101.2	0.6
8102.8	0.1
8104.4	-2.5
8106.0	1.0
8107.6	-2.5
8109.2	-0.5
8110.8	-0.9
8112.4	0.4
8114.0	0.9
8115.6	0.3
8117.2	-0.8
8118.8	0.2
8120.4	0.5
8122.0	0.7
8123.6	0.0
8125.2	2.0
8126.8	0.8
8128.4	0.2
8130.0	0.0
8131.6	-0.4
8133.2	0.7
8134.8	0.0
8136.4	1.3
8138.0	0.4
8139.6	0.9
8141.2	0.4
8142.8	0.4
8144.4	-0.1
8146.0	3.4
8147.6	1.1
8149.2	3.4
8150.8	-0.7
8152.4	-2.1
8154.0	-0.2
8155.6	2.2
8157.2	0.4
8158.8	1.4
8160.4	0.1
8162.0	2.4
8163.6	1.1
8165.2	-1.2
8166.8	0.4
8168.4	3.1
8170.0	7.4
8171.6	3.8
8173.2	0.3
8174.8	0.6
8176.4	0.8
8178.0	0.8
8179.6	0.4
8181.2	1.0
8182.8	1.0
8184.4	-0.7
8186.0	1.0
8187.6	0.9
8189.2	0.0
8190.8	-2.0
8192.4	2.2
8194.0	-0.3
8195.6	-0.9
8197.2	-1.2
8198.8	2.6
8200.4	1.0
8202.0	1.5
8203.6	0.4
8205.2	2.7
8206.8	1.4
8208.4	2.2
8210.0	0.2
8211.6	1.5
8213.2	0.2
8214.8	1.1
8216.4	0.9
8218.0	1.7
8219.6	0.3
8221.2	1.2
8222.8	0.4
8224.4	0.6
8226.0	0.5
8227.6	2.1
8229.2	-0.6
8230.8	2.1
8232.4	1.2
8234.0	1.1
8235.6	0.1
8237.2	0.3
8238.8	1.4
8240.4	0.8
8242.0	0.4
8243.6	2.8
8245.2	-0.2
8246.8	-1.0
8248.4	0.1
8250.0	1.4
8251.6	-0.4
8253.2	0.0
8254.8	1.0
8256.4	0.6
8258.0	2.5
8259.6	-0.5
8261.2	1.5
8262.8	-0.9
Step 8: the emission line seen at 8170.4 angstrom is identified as H-beta 4861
